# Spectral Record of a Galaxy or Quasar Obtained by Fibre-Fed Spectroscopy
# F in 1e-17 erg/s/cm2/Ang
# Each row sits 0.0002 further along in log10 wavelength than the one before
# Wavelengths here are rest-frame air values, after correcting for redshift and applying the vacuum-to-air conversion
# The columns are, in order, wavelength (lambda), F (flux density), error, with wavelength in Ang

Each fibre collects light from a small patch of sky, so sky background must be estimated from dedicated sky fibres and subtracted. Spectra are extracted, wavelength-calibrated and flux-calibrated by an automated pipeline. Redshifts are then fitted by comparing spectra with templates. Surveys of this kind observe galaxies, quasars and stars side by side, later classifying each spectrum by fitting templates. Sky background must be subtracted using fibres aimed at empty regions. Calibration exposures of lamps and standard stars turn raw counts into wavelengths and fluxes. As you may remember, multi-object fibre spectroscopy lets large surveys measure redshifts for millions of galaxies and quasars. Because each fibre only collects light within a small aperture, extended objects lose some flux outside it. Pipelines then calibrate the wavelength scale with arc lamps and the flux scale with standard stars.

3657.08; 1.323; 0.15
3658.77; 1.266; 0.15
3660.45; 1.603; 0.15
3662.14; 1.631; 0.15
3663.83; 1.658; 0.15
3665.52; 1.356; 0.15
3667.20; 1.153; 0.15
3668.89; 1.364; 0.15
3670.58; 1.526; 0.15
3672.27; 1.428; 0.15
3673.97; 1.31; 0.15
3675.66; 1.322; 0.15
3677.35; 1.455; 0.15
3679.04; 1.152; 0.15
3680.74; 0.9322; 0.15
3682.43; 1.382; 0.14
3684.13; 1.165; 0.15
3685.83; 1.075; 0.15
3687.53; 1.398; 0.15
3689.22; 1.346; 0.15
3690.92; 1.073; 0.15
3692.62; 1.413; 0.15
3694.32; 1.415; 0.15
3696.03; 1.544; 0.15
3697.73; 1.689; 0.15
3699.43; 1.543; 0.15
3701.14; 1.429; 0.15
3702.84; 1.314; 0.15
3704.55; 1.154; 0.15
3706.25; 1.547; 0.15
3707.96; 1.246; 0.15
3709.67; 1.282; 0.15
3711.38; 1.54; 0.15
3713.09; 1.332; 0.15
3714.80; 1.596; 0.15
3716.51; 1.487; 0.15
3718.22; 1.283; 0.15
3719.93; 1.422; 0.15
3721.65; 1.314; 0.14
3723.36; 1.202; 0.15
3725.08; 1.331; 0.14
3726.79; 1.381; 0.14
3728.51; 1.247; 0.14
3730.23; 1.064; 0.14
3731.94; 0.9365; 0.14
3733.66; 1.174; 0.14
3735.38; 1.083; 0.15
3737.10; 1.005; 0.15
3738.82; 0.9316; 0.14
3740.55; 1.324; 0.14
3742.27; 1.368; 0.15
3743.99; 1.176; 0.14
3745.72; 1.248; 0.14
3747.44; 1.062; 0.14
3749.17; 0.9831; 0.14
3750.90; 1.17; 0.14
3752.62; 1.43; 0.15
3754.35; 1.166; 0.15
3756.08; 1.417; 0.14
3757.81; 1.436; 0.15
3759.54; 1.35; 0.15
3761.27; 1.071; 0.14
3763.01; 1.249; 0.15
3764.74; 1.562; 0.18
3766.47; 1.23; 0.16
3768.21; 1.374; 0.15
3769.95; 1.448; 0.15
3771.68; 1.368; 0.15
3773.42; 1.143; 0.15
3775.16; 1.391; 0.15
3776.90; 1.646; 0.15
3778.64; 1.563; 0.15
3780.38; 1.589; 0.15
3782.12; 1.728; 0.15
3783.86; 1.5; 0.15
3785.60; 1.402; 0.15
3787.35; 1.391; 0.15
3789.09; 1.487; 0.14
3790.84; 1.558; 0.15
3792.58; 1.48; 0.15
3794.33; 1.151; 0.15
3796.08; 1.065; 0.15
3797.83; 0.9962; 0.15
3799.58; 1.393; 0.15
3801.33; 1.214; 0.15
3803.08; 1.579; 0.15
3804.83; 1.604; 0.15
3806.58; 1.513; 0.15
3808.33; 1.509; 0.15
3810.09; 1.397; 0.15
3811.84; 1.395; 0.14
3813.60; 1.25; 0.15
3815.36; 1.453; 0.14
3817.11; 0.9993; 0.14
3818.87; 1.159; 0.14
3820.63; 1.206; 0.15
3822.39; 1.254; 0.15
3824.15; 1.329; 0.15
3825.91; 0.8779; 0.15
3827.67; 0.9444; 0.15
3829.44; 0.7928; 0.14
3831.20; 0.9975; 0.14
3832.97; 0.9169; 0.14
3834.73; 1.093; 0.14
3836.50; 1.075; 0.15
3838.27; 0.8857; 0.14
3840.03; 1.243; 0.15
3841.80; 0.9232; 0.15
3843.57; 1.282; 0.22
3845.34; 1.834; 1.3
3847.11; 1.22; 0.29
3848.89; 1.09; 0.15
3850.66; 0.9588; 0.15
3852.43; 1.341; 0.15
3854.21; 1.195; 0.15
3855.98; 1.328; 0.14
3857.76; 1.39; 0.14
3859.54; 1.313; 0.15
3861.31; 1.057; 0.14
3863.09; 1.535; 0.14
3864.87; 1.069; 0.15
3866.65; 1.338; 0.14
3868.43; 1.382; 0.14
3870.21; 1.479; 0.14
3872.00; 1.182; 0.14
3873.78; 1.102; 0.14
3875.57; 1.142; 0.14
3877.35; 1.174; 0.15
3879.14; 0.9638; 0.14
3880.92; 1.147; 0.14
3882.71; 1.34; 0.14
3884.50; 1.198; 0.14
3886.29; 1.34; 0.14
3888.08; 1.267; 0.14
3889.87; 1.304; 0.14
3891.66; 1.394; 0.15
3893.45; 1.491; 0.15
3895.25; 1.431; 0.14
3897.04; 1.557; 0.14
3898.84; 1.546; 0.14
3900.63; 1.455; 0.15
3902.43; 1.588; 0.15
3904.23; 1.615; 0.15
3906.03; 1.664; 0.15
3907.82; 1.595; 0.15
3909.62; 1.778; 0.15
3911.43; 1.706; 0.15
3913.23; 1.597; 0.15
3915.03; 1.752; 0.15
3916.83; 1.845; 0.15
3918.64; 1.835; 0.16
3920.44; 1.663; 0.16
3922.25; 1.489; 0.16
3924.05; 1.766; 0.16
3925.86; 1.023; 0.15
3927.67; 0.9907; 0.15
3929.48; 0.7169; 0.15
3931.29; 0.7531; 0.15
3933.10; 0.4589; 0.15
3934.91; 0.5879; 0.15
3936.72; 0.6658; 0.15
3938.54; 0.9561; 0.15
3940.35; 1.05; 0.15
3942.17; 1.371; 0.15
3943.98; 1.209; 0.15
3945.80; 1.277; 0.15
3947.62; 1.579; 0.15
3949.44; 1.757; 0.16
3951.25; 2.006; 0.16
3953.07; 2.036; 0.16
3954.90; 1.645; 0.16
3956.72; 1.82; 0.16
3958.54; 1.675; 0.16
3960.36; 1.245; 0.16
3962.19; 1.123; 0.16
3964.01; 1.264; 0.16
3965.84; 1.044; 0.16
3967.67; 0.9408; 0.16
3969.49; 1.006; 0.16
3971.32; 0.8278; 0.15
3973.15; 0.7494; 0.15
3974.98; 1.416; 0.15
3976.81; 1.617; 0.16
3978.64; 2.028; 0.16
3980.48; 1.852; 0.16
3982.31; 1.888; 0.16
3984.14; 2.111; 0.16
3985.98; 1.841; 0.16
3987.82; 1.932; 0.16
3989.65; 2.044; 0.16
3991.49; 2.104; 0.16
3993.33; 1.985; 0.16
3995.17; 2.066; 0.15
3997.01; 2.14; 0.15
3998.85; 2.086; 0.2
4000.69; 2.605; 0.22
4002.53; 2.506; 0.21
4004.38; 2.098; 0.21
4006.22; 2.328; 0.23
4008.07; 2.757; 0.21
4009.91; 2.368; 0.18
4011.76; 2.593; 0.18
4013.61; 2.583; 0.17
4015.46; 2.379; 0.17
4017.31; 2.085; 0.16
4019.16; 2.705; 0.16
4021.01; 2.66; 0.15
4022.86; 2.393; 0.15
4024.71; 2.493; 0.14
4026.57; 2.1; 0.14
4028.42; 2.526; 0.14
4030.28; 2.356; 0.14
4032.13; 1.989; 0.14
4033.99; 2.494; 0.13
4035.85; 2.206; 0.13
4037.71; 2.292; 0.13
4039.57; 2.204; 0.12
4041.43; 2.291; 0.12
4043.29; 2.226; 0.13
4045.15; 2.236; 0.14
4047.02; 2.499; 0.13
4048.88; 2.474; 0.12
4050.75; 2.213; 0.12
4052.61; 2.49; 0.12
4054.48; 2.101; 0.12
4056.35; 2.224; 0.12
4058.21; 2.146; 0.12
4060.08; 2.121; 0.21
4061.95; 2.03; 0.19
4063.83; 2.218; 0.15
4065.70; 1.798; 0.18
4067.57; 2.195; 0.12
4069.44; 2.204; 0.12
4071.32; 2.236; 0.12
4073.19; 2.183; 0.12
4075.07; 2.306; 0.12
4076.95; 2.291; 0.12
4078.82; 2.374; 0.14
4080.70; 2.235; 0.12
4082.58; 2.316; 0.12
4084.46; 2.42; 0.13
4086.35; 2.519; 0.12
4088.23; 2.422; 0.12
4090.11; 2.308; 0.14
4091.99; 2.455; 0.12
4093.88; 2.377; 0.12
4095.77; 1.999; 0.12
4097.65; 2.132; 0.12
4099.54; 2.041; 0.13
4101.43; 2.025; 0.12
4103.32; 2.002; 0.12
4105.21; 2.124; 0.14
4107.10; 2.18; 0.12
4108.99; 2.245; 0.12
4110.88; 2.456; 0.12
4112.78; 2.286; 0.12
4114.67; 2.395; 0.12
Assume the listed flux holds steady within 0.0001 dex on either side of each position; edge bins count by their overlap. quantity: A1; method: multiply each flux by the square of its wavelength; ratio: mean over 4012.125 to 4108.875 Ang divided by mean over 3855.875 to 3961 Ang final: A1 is 1.79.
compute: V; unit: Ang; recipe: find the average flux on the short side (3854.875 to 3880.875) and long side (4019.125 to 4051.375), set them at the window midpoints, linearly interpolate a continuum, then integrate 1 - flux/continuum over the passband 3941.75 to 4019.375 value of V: 6.8 Ang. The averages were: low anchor 1.24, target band 1.83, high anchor 2.34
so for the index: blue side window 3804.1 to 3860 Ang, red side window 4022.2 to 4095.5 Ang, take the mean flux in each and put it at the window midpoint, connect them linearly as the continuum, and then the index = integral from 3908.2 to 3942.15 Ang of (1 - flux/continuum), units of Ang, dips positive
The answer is 7.7 Ang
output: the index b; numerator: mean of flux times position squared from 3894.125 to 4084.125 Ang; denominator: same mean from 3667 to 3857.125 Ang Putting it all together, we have 1.6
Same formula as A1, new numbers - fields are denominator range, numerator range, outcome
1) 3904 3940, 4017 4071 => 1.85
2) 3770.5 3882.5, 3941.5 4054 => 1.71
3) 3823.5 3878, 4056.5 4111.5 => 2.12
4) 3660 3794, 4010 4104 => 2.02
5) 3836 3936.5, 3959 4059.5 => 1.68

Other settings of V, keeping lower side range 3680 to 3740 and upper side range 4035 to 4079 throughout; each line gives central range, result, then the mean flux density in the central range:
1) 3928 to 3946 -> 9.6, 0.893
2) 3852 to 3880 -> 7.6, 1.25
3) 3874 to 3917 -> 8.5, 1.44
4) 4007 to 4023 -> -3.0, 2.51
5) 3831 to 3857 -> 7.7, 1.16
